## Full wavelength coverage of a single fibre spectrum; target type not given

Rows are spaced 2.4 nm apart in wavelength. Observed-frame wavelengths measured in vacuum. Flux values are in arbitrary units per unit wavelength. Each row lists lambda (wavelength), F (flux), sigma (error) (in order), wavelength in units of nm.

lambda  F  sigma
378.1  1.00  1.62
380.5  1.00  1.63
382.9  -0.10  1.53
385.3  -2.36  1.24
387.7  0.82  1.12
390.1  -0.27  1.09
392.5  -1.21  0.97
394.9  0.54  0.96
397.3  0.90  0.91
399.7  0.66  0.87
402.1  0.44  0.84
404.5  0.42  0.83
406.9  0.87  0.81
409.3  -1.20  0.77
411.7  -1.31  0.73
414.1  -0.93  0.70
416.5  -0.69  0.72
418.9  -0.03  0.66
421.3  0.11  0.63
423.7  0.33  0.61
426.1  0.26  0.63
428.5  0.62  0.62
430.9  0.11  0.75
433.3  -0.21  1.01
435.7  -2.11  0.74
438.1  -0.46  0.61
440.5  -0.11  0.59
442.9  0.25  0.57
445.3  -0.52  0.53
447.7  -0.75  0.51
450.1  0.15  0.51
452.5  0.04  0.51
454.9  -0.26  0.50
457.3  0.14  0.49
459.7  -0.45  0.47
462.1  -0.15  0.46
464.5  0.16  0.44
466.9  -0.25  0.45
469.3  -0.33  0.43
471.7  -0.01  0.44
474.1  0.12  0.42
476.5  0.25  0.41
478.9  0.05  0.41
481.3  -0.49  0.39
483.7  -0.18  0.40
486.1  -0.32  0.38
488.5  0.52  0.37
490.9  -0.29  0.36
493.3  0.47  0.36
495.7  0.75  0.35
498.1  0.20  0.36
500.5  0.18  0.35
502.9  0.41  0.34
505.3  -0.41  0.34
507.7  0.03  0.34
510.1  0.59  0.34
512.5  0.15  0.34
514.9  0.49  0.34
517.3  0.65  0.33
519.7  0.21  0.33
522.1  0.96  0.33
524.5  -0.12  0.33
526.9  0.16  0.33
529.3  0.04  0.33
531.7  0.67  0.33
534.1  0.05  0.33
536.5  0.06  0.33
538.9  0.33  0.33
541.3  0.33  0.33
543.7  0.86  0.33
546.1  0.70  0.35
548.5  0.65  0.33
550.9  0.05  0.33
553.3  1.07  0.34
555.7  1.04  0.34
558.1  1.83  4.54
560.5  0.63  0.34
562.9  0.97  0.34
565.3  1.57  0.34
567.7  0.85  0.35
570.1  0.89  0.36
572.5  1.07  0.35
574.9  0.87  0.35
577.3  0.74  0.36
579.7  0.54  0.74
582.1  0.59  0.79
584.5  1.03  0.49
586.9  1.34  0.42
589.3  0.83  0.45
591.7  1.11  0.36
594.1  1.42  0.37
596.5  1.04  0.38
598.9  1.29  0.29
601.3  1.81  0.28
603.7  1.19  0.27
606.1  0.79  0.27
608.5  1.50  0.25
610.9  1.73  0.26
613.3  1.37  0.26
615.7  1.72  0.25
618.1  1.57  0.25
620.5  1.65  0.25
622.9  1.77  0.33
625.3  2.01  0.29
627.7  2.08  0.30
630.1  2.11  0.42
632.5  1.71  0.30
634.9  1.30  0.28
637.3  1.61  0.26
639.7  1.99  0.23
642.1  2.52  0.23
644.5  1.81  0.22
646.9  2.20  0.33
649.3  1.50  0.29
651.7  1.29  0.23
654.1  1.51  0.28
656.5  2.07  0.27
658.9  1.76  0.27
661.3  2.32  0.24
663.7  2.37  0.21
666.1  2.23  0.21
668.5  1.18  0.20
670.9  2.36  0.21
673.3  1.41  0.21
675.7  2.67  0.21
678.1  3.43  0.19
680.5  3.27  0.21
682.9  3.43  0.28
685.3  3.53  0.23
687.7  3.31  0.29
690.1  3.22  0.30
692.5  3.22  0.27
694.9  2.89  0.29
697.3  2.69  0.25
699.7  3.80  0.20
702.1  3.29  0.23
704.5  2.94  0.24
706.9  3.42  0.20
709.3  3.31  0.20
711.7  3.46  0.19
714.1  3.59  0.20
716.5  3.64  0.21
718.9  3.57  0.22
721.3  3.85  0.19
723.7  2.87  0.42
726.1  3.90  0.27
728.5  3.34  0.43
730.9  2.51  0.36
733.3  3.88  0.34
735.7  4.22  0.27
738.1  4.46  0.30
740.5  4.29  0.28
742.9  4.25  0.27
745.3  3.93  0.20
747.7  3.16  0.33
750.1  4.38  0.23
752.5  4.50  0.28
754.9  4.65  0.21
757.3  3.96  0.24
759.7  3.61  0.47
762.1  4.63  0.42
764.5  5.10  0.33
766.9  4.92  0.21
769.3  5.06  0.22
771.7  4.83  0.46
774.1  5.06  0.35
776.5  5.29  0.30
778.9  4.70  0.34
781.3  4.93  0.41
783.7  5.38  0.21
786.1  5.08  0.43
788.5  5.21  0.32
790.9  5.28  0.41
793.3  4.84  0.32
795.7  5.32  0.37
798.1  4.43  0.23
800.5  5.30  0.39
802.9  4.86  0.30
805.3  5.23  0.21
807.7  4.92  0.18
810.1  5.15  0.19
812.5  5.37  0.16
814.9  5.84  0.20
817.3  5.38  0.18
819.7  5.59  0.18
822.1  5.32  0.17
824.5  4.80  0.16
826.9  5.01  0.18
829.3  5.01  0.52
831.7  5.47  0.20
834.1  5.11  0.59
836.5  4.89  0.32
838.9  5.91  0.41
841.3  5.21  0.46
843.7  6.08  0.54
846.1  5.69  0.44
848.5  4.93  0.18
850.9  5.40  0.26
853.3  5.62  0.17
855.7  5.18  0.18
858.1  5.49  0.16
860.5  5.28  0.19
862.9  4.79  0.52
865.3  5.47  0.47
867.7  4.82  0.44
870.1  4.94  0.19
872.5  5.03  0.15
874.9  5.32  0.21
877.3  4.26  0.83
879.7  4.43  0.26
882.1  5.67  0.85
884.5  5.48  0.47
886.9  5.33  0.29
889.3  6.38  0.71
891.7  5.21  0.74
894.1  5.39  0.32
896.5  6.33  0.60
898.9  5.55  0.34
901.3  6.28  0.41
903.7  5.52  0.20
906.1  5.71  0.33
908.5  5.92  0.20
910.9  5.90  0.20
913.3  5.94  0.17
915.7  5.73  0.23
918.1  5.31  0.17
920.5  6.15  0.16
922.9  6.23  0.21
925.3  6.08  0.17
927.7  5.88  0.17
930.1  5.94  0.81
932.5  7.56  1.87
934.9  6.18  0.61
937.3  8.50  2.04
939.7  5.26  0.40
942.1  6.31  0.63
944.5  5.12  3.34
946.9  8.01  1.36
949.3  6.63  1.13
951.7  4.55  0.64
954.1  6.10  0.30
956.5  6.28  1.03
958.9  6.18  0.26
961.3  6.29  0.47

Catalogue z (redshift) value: 0.70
